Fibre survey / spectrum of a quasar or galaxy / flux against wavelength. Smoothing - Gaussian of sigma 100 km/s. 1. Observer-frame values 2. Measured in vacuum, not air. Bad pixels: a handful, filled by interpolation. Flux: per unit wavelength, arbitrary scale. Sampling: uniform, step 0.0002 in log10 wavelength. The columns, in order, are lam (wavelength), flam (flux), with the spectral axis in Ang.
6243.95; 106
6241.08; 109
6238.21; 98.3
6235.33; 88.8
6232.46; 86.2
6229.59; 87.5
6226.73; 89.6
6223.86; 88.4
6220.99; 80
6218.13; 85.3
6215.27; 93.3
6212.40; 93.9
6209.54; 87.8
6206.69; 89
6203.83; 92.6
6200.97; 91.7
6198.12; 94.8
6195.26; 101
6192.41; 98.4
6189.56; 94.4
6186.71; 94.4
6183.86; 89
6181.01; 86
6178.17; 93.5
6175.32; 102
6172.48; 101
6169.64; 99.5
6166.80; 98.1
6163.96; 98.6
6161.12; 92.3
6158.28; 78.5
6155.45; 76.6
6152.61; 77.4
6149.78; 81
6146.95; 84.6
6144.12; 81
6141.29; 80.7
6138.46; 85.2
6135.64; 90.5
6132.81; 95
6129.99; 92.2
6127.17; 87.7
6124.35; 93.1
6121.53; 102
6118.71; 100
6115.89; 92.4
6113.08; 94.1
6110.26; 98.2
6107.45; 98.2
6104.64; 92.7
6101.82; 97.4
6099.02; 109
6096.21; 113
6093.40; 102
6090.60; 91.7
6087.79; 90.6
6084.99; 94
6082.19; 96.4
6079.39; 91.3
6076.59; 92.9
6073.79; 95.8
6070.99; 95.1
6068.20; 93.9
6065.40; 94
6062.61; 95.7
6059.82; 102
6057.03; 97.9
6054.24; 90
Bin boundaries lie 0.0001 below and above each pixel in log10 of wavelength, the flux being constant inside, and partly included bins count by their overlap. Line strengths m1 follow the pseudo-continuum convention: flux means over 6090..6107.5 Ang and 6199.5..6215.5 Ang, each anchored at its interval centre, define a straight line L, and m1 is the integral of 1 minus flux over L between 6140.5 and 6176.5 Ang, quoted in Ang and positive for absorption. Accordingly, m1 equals 2.6 Ang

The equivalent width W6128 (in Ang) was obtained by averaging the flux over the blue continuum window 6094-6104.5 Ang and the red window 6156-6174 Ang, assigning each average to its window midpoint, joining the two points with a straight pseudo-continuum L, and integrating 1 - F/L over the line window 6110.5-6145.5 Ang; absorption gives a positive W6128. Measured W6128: 3.0 Ang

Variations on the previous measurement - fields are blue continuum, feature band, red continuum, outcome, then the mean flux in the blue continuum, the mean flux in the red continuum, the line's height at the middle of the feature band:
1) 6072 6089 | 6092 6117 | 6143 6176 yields -2.05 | 93.6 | 89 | 92.2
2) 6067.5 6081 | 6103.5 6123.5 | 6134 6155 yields -2.09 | 93.8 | 82.7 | 87.6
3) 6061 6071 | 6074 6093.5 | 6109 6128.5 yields 0.26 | 94.8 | 95.3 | 95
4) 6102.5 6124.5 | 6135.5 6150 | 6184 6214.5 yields 1.83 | 96.5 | 93.6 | 95.5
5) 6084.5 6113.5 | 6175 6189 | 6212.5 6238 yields -0.09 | 98.5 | 88.2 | 91.8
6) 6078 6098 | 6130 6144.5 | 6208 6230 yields 1.00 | 97.2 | 88.3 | 93.9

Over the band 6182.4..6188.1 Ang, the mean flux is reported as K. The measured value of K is 91.6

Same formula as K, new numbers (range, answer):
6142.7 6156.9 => 80.1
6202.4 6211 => 89.9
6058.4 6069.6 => 96.4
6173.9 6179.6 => 97.8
